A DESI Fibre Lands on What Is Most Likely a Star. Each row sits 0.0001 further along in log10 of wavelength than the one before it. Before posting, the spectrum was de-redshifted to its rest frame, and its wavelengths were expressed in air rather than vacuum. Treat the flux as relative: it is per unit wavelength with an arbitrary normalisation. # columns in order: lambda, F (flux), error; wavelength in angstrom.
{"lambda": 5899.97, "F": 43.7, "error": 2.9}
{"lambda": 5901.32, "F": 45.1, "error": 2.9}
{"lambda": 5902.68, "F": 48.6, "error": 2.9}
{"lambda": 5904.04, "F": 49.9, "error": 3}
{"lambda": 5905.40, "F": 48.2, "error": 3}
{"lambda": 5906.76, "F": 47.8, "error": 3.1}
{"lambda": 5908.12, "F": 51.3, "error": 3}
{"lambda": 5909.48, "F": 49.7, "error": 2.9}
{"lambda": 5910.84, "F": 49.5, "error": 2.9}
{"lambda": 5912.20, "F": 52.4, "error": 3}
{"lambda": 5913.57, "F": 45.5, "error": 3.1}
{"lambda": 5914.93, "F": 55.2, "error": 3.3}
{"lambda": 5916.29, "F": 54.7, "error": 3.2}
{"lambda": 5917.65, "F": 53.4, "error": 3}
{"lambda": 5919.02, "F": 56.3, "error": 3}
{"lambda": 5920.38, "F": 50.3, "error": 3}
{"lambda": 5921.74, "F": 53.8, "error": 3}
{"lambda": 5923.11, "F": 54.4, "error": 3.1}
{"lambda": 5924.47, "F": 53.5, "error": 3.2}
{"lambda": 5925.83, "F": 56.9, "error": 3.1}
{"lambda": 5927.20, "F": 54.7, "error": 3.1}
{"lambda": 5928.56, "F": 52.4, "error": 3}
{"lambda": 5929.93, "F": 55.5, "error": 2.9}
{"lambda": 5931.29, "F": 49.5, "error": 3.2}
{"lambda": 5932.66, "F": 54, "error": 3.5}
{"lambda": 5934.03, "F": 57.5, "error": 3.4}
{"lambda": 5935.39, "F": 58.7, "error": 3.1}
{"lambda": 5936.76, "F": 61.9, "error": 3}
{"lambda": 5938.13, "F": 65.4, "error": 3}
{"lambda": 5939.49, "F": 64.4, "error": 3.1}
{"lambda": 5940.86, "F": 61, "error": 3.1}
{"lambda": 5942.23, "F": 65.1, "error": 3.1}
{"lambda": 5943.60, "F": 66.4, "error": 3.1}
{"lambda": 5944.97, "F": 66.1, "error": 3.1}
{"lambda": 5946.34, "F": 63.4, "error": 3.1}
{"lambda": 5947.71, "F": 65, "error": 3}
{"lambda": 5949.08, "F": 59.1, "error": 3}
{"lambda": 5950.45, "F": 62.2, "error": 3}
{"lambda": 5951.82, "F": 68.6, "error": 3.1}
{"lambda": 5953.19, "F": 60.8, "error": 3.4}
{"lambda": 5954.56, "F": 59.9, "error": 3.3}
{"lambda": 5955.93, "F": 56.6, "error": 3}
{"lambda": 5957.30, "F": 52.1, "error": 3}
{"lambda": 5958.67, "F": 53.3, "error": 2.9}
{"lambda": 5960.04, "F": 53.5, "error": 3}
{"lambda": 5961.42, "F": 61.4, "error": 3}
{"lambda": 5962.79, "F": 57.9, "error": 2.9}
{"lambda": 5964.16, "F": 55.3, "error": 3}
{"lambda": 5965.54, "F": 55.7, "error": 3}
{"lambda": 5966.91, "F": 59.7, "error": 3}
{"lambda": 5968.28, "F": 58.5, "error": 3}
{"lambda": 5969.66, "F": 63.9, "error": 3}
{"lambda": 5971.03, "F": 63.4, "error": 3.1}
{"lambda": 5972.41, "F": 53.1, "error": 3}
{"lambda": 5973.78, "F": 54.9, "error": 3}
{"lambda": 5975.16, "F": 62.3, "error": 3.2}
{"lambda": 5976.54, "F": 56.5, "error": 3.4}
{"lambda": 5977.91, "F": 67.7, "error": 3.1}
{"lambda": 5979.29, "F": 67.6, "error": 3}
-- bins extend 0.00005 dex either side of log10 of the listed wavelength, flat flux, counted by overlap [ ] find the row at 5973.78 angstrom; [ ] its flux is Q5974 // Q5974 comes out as 54.9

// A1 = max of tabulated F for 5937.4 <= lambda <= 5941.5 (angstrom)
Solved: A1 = 65.4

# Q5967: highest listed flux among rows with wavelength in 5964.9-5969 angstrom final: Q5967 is 59.7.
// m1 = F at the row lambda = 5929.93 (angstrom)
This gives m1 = 55.5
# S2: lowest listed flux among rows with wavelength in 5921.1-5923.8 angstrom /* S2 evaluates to 53.8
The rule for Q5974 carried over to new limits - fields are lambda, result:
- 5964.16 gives 55.3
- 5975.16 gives 62.3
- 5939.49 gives 64.4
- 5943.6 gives 66.4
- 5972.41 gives 53.1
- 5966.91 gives 59.7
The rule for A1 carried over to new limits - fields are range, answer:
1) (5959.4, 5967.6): 61.4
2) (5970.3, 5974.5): 63.4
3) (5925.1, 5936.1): 58.7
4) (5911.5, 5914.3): 52.4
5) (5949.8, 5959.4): 68.6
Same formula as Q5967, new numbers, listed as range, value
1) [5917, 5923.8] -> 56.3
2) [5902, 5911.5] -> 51.3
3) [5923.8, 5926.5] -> 56.9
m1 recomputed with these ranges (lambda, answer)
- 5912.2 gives 52.4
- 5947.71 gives 65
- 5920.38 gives 50.3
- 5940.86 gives 61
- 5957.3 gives 52.1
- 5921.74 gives 53.8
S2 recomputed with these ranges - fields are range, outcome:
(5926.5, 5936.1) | 49.5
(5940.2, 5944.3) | 61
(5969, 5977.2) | 53.1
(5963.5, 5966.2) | 55.3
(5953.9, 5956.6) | 56.6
